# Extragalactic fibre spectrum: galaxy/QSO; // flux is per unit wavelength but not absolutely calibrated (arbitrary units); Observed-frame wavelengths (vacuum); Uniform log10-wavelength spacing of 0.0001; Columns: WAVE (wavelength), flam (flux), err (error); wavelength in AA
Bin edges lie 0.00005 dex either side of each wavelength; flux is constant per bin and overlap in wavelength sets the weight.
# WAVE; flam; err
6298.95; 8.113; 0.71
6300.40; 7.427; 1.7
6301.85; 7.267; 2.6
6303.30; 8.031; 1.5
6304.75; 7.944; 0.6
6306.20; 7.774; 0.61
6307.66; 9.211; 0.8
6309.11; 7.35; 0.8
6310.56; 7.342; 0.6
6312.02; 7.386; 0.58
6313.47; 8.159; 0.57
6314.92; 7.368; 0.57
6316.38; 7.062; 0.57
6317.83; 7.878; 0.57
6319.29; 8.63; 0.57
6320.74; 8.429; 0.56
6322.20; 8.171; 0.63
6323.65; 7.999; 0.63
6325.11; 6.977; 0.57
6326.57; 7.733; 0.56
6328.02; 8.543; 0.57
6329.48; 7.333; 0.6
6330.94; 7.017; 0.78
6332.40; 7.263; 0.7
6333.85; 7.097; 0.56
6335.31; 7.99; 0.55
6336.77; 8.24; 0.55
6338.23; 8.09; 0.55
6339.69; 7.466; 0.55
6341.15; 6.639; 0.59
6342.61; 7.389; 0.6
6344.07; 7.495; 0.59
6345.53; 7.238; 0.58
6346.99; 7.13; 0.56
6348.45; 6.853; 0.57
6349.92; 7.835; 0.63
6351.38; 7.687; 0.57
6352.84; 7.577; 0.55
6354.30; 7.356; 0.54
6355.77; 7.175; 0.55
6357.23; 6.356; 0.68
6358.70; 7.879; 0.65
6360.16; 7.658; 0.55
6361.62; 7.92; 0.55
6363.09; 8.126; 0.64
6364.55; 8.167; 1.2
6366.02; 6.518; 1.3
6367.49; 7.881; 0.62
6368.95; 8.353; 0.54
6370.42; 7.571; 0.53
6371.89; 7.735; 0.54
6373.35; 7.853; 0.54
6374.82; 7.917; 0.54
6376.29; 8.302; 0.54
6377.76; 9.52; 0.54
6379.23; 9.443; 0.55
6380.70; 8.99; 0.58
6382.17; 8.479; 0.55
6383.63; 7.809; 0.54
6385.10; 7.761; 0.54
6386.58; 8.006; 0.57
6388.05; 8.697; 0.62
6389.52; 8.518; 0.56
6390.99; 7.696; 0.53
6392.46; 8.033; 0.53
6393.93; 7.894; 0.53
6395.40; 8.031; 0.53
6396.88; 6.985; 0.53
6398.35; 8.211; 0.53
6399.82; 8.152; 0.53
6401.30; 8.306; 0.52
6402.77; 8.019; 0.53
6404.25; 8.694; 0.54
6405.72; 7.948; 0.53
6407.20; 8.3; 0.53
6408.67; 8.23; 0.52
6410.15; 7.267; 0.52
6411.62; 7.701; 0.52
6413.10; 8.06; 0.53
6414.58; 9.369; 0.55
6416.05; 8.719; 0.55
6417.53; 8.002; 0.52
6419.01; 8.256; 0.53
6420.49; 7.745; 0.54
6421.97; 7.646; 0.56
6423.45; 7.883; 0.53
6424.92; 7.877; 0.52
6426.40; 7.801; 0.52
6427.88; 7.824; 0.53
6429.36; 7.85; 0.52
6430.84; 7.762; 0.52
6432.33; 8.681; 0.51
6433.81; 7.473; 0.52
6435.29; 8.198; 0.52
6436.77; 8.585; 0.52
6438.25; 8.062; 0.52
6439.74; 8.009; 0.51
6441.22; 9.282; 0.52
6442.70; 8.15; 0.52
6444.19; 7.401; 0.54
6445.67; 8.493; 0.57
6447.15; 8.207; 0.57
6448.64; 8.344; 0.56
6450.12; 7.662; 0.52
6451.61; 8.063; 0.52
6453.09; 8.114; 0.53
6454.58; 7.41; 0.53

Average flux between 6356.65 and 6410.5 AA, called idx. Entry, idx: 8.04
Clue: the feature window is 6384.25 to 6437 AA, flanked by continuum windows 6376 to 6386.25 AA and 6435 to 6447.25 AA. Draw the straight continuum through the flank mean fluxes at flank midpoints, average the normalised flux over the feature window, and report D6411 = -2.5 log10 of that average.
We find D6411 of 0.05 mag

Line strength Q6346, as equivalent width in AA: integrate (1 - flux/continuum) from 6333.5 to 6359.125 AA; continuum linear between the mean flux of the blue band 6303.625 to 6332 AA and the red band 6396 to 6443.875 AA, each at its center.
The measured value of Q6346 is 1.5 AA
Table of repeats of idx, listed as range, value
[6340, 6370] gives 7.46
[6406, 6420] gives 8.19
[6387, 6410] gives 8.09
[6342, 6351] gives 7.34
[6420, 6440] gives 7.96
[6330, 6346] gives 7.45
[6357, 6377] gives 7.76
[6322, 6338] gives 7.67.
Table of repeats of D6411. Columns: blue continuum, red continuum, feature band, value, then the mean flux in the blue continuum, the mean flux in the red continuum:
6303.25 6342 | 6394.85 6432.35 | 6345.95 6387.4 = 0.00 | 7.74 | 8.04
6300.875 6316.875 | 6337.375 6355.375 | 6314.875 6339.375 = -0.03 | 7.72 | 7.4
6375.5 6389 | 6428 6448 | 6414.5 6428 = 0.03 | 8.55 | 8.15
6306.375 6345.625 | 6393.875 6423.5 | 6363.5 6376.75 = 0.01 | 7.69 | 8.07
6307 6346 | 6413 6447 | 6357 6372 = 0.02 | 7.69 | 8.14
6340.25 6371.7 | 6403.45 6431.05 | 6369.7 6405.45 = -0.06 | 7.47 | 8.06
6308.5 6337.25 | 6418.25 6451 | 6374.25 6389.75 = -0.08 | 7.7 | 8.05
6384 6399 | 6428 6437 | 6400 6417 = -0.03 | 7.98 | 8.04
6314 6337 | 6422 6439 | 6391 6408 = -0.02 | 7.73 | 7.98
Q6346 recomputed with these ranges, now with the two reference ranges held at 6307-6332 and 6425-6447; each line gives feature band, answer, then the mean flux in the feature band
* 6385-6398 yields 0.0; 7.97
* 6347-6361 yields 0.9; 7.37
